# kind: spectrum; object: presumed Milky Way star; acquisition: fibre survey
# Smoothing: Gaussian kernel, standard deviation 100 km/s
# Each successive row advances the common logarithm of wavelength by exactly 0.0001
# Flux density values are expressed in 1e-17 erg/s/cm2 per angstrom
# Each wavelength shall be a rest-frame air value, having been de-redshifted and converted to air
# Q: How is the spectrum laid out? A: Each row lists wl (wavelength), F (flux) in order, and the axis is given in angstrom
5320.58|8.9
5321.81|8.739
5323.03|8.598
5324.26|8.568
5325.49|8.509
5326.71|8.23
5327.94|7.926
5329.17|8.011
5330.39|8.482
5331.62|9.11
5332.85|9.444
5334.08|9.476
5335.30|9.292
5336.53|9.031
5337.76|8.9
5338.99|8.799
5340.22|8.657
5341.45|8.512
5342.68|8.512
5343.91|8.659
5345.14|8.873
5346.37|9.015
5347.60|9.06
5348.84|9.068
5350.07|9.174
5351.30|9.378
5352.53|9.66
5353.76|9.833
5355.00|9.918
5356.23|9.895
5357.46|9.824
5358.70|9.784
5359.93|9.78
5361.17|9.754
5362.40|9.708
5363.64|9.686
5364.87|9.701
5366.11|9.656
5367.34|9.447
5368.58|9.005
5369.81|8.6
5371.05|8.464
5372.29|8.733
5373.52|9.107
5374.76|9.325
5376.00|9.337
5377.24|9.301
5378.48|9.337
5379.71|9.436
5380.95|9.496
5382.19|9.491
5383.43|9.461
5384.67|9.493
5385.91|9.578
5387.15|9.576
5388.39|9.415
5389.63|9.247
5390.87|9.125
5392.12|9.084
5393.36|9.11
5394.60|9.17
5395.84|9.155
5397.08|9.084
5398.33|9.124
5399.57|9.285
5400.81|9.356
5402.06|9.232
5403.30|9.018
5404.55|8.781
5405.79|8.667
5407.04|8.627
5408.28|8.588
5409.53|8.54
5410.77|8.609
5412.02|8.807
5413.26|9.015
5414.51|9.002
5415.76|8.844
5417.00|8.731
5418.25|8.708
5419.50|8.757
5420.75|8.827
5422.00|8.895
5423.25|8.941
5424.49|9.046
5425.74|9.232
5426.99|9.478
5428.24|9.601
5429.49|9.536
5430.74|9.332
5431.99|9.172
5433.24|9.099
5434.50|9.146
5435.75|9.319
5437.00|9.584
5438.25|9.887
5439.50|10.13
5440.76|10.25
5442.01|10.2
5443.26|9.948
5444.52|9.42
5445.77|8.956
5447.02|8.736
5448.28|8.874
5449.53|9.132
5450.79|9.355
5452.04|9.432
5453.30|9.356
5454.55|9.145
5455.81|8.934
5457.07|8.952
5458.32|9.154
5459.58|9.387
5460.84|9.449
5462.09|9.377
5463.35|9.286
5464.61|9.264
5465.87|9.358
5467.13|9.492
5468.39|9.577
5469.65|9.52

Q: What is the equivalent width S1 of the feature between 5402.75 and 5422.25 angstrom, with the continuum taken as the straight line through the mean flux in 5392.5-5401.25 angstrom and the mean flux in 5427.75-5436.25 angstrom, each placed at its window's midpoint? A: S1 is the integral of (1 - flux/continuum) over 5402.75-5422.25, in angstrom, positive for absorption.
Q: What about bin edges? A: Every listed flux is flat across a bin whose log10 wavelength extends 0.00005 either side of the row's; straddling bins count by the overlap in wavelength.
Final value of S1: 0.98 angstrom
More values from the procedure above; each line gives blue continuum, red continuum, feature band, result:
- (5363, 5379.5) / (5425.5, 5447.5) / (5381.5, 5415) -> 0.9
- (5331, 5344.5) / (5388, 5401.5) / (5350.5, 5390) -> -1.6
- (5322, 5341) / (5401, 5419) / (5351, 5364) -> -1.5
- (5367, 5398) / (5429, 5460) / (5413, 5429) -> 0.5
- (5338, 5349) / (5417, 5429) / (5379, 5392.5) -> -0.7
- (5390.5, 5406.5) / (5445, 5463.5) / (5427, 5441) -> -0.6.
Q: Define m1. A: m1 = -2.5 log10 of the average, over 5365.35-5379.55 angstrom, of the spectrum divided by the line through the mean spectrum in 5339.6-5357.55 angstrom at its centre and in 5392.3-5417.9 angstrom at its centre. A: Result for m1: -0.01 mag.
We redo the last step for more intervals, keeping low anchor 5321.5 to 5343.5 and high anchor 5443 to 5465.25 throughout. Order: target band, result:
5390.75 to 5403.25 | -0.022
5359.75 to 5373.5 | -0.053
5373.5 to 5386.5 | -0.059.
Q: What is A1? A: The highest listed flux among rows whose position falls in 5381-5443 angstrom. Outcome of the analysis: 10.25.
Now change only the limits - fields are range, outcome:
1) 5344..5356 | 9.918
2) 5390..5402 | 9.356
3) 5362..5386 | 9.708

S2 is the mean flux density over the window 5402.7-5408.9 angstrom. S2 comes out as 8.73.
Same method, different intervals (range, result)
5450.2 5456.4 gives 9.25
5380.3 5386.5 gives 9.5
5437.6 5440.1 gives 10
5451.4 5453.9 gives 9.4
